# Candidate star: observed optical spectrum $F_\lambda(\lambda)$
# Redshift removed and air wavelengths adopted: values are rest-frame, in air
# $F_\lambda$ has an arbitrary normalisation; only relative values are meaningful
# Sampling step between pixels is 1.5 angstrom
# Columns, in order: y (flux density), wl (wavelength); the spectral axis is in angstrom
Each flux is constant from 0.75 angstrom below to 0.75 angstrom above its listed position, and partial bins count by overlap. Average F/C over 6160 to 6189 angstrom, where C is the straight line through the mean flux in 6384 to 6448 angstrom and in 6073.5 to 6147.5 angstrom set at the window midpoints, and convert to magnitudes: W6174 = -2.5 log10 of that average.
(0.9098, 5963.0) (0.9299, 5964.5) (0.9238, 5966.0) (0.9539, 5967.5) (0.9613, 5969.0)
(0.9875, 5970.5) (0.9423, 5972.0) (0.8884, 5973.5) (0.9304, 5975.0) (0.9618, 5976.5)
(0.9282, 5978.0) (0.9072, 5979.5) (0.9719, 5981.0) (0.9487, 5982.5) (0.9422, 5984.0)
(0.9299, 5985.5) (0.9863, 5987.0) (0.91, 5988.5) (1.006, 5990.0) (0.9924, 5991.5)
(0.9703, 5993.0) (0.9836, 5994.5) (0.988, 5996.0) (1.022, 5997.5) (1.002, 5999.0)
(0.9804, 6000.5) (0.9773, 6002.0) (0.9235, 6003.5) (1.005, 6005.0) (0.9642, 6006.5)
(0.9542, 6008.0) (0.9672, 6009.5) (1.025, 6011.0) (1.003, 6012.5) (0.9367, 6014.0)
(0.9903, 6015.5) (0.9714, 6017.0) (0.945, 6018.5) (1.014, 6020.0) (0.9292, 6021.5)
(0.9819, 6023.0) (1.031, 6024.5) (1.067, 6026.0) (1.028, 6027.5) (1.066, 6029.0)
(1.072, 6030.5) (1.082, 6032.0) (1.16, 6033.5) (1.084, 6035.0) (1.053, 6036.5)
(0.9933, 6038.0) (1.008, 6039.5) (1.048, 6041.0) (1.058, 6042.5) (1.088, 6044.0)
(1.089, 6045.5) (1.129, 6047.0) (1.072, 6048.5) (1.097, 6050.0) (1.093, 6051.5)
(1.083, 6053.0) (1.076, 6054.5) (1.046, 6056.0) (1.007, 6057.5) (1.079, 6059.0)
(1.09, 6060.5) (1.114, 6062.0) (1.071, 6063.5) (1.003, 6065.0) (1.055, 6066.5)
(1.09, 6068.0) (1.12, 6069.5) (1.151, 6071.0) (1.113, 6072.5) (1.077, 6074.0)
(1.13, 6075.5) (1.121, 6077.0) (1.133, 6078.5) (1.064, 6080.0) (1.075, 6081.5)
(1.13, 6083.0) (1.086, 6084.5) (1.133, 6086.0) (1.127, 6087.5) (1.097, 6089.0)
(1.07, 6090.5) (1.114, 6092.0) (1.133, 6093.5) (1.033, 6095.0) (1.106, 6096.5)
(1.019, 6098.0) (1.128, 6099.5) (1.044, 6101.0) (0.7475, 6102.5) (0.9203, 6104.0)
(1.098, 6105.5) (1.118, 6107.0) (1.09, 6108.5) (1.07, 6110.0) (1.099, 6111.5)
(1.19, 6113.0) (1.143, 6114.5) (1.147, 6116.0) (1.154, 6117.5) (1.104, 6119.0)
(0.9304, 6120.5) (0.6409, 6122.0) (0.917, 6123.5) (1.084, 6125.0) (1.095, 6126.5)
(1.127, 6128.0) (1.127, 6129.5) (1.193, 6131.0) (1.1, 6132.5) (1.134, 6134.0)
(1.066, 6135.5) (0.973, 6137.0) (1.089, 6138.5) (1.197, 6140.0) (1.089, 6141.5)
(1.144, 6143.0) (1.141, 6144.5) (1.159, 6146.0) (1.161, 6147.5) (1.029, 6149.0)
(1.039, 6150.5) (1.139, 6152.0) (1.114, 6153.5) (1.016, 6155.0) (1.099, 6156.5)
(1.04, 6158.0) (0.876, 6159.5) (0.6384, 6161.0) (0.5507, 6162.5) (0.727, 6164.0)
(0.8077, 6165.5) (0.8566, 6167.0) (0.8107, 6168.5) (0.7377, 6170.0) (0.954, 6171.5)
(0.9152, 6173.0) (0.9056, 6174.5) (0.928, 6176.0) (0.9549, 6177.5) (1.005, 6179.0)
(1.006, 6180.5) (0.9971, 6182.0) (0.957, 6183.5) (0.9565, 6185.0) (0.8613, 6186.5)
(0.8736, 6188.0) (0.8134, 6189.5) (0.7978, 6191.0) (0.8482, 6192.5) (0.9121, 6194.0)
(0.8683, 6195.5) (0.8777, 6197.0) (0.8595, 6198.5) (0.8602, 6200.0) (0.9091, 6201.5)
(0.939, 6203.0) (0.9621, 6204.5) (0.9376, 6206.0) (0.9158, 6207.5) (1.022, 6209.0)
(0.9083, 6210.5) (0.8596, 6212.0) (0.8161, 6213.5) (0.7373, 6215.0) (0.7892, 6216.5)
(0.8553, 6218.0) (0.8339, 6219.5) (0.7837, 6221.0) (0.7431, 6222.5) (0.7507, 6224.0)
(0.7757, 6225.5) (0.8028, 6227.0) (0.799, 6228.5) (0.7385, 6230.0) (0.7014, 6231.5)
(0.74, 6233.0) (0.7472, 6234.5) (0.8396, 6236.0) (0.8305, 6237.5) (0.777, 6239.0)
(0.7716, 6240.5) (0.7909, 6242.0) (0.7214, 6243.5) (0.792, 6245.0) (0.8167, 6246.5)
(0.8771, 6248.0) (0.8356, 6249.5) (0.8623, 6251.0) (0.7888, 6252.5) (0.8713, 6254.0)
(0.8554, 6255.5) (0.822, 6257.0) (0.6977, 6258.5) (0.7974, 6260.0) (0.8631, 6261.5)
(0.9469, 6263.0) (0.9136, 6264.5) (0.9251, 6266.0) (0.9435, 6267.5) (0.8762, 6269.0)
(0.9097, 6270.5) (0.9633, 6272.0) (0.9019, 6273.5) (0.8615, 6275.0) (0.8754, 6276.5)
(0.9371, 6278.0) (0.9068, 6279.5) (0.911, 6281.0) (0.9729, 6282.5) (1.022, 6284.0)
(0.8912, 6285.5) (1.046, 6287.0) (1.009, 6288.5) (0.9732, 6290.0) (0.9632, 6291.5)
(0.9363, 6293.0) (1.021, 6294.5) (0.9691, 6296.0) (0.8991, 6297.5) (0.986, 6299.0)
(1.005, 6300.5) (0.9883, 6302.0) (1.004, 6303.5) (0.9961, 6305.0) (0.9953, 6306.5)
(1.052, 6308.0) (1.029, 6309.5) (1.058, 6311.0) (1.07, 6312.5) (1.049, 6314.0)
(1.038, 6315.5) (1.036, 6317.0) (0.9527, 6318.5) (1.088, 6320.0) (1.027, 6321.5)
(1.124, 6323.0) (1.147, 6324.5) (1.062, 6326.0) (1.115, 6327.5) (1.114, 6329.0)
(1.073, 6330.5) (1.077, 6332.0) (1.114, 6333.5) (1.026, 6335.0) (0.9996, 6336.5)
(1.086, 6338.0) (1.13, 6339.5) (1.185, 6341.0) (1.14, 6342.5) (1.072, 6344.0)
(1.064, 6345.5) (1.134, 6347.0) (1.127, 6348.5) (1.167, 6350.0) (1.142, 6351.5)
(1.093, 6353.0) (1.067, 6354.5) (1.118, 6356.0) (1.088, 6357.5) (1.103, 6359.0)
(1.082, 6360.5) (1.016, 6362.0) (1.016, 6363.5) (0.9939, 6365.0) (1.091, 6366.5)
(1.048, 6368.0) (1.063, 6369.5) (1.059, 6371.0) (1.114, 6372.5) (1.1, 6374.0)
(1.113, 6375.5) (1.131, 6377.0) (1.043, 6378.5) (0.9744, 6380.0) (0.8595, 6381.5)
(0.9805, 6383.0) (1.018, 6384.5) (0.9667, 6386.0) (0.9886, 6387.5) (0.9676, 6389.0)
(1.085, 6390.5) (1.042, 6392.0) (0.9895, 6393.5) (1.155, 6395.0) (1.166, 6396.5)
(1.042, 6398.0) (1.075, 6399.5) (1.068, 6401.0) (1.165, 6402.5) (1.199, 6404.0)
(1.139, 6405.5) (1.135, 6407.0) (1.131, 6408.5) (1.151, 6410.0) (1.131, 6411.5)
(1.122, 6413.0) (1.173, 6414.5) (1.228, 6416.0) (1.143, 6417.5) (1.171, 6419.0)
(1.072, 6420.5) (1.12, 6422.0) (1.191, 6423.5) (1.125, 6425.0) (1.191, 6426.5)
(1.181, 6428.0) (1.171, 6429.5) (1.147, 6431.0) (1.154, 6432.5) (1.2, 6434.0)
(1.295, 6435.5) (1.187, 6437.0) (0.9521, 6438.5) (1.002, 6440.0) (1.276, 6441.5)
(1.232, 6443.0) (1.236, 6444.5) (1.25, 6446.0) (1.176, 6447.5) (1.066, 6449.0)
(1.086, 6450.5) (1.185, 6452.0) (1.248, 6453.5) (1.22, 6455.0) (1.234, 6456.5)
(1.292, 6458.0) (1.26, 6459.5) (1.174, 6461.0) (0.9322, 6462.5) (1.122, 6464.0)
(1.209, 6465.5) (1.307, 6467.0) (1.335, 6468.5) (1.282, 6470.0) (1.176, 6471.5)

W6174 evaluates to 0.25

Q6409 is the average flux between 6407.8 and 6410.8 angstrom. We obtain 1.14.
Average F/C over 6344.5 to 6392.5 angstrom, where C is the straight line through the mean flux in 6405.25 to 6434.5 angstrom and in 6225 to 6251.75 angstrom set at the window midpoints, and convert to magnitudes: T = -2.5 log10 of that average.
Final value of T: -0.01 mag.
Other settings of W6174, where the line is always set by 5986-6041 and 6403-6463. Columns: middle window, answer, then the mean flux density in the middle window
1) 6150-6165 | 0.152 mag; 0.92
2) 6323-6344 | 0.028 mag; 1.1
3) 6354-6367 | 0.073 mag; 1.06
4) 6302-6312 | 0.097 mag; 1.02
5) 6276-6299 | 0.159 mag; 0.957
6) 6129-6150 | -0.062 mag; 1.11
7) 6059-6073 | -0.068 mag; 1.09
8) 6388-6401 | 0.085 mag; 1.06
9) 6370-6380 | 0.058 mag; 1.08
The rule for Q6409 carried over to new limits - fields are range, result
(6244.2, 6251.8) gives 0.836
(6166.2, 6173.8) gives 0.855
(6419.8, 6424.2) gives 1.13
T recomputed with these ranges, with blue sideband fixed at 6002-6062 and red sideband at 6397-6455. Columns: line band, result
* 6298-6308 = 0.12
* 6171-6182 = 0.13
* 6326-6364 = 0.03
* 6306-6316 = 0.08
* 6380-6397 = 0.13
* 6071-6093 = -0.06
